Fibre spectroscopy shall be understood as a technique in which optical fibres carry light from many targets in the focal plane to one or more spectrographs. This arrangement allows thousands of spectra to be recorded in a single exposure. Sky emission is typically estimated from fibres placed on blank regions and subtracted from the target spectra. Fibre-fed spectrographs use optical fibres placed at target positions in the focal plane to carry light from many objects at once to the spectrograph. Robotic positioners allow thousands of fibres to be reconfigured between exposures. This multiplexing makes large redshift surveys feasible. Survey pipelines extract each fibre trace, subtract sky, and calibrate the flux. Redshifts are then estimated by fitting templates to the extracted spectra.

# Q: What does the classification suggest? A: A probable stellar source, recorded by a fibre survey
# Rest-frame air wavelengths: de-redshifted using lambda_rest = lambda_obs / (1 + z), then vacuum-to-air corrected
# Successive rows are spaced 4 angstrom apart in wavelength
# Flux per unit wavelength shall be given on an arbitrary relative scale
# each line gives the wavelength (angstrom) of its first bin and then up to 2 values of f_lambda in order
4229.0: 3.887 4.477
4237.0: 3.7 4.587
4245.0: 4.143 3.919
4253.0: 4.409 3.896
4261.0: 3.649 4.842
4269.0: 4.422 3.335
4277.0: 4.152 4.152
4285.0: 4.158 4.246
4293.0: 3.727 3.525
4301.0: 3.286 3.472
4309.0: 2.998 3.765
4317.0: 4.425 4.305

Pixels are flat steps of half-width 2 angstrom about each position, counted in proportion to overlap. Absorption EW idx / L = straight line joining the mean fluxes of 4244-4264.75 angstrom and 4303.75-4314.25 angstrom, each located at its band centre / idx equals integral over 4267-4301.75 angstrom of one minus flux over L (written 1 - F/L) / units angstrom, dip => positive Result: -2.1 angstrom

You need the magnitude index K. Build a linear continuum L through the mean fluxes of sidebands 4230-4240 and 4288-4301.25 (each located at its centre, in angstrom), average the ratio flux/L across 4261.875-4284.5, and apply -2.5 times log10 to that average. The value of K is -0.08 mag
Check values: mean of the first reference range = 4.12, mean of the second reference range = 3.71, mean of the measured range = 4.15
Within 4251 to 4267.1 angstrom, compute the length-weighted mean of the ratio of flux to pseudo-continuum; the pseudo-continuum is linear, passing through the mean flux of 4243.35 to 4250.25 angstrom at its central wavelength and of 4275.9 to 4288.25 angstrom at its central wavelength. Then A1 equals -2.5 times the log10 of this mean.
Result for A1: -0.03 mag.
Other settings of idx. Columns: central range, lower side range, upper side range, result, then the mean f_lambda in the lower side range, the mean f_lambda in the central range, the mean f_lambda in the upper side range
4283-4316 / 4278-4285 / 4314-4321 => 4.3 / 4.15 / 3.67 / 4.3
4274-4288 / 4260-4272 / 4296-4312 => -0.7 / 4.28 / 4.1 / 3.34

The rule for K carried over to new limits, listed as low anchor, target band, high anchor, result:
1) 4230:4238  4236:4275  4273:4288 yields 0.00 mag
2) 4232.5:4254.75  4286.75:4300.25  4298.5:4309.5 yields -0.10 mag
